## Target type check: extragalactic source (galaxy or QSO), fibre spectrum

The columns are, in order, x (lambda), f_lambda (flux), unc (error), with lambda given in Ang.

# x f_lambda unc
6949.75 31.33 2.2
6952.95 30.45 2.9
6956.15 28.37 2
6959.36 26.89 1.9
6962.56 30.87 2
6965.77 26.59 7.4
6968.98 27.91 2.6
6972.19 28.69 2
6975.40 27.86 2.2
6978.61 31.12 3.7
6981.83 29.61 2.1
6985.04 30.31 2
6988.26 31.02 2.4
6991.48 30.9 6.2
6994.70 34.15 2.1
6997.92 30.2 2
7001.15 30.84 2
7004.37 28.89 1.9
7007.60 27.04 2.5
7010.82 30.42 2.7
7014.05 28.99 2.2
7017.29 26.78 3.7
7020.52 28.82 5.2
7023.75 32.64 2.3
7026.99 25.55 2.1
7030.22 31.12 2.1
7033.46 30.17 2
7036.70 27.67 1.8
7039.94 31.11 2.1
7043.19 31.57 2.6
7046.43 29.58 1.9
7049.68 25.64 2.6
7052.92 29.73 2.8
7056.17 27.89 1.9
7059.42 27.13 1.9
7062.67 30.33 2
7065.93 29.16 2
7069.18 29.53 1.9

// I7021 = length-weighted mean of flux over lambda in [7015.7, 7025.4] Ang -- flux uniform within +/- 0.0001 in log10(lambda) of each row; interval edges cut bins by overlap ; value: 29.4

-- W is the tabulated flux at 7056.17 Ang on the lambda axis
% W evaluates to 27.89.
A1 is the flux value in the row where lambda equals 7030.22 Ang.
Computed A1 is 31.12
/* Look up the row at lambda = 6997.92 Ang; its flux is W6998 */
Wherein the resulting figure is 30.2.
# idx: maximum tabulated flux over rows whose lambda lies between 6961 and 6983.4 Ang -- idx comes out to 31.12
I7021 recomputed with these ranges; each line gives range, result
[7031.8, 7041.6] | 29.6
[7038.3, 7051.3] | 29.5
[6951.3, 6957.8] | 29.4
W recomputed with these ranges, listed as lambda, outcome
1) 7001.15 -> 30.84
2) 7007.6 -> 27.04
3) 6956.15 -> 28.37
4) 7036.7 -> 27.67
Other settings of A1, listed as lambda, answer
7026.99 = 25.55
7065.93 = 29.16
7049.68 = 25.64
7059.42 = 27.13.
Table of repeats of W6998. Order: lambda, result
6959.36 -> 26.89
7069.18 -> 29.53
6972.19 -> 28.69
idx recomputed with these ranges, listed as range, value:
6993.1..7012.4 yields 34.15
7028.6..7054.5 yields 31.57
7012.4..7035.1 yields 32.64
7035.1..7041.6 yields 31.11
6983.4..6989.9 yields 31.02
